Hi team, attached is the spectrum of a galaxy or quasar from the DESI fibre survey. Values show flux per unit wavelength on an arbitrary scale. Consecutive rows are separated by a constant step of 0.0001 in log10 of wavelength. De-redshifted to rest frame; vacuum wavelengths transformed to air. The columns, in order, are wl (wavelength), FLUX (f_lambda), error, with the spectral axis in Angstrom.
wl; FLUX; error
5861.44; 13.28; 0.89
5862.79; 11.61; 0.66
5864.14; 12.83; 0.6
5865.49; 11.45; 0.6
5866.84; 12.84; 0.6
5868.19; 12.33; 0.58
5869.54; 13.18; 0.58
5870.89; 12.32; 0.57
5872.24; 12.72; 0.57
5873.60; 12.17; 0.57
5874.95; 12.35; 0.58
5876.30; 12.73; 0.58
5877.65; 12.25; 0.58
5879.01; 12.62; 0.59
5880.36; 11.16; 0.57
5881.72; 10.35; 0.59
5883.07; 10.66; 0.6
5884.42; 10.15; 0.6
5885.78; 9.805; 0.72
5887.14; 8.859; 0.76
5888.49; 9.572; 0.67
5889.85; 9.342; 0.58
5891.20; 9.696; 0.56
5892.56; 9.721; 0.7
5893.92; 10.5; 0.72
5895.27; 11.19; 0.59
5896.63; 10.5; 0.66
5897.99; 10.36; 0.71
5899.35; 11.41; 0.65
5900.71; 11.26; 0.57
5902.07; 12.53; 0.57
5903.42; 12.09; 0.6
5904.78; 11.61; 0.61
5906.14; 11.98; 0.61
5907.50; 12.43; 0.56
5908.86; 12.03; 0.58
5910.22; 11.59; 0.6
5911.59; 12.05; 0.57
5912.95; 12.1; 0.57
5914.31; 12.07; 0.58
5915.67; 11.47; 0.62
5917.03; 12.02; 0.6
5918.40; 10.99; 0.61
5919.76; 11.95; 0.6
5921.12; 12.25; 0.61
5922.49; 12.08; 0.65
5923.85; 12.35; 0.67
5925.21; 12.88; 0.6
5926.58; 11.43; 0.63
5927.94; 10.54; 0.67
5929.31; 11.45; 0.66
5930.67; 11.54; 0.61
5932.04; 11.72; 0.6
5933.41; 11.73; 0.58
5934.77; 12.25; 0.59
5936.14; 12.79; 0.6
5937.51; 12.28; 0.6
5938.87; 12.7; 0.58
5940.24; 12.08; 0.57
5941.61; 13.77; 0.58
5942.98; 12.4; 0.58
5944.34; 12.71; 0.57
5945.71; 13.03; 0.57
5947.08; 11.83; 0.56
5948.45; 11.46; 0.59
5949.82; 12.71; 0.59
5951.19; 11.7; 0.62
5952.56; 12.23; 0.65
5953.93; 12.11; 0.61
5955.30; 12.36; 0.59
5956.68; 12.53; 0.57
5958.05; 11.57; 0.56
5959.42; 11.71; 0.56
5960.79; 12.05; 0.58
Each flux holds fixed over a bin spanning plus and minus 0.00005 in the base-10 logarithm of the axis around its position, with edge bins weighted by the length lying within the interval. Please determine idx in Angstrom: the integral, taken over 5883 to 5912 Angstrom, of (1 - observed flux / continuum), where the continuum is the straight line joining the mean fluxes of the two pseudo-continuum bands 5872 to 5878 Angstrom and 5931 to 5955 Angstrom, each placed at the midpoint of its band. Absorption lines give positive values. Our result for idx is 3.6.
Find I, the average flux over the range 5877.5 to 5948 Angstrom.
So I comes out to 11.5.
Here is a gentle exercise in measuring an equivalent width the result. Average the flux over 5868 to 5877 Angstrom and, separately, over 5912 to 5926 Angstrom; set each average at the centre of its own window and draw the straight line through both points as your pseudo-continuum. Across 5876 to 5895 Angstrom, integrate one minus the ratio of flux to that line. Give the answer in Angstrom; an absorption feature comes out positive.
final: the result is 2.9 Angstrom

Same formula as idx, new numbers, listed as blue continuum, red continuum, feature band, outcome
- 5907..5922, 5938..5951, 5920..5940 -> 0.3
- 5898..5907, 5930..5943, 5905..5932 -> 0.3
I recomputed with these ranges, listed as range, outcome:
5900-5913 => 12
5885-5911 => 10.9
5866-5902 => 11.2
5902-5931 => 11.9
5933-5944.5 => 12.5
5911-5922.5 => 11.9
